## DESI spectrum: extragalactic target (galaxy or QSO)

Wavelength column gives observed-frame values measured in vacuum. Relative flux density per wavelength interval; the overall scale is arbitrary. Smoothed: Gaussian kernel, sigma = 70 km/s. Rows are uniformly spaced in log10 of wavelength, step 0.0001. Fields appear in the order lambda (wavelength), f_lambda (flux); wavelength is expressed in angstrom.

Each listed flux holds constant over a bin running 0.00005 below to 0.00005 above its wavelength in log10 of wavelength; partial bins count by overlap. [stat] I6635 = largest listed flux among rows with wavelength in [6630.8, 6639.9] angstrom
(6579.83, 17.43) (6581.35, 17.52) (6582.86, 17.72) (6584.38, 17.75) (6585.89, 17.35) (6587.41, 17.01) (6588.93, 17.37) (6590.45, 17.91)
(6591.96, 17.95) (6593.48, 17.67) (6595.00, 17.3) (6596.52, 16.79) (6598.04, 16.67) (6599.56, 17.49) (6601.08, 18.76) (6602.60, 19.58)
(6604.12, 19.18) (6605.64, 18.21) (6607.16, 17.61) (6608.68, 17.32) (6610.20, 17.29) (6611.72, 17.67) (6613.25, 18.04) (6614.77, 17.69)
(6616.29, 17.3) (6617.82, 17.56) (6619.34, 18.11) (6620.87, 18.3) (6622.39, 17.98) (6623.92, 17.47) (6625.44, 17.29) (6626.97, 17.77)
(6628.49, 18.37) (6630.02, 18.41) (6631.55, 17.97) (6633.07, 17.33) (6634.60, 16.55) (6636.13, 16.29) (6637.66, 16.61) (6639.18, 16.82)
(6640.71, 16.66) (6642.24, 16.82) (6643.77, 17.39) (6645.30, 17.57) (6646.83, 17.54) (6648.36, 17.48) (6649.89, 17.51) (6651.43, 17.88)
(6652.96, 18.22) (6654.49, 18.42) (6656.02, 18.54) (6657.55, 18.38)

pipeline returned 17.97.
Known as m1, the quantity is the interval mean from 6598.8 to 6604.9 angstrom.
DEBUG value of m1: 18.8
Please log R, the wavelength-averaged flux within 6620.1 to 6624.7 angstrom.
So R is 17.9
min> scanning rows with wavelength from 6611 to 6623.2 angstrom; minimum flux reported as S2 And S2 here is 17.3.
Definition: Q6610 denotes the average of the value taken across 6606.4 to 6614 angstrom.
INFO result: 17.6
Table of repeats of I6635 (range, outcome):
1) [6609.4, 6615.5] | 18.04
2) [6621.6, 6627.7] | 17.98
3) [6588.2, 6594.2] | 17.95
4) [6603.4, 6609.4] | 19.18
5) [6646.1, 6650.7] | 17.54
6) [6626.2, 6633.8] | 18.41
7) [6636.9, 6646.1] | 17.57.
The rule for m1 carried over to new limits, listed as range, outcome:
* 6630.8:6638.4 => 17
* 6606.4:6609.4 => 17.5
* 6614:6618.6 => 17.5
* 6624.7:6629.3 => 17.8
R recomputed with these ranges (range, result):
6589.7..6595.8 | 17.7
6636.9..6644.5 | 16.9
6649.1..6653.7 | 17.8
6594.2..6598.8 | 16.9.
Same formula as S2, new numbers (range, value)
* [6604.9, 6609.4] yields 17.32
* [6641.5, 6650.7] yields 16.82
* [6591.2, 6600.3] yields 16.67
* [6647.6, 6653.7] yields 17.48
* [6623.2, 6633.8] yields 17.29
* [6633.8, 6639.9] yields 16.29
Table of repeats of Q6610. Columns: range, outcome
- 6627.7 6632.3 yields 18.2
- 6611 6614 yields 17.8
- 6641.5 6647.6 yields 17.3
